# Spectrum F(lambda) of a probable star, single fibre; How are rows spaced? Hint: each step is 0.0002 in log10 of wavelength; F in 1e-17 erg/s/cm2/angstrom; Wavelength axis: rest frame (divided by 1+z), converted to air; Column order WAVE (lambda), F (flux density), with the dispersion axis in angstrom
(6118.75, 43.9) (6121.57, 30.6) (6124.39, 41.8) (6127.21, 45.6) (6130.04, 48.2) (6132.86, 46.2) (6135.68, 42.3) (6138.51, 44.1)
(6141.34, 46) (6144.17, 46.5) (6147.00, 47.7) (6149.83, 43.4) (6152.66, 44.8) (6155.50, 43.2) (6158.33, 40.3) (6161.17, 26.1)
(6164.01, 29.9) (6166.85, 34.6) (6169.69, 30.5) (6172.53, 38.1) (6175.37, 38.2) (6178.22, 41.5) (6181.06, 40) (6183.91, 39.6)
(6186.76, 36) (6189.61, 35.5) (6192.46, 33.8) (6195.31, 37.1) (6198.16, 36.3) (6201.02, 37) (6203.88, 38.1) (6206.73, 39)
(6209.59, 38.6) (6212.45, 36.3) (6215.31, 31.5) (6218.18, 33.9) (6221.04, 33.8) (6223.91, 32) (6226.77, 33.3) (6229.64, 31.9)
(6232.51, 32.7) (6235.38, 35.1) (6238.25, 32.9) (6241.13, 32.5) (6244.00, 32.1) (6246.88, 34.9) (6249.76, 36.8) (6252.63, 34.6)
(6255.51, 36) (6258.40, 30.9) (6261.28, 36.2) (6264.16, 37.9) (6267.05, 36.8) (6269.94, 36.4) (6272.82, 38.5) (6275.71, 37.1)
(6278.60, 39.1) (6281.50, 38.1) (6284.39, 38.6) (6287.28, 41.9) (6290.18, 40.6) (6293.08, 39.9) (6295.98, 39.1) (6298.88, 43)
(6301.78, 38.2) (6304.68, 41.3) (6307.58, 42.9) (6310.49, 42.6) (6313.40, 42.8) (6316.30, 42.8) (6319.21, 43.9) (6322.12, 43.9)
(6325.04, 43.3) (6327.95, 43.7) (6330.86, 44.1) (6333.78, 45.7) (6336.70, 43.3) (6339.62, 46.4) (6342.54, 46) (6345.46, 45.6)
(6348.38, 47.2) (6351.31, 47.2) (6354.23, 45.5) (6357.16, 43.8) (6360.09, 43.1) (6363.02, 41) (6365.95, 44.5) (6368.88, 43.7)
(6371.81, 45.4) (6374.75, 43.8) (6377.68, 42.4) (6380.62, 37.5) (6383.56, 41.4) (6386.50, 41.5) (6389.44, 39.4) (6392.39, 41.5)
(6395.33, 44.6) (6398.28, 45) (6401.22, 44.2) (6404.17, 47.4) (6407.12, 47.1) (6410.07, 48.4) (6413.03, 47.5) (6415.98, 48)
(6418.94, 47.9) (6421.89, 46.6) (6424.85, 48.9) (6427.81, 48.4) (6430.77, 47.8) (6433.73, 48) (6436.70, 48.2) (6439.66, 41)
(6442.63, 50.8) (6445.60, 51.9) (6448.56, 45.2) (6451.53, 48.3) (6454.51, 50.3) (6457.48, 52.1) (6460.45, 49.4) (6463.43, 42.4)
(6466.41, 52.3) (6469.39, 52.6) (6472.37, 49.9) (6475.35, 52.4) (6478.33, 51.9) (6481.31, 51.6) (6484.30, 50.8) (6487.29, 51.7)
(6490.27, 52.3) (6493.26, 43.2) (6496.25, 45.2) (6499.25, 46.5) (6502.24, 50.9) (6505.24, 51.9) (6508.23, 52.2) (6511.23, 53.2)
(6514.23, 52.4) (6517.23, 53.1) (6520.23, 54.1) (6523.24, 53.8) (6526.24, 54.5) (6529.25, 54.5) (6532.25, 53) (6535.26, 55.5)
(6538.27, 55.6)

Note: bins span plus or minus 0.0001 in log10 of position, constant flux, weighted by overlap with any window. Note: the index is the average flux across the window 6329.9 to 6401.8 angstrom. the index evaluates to 43.7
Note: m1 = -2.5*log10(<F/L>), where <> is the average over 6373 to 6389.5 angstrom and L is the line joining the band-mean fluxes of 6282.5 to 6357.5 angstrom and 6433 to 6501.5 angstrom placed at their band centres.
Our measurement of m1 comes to 0.110 mag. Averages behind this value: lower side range 43.2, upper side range 49.1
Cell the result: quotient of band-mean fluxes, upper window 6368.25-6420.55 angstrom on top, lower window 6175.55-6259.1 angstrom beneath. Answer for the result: 1.25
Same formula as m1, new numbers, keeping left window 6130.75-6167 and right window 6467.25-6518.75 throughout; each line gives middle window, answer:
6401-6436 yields 0.02 mag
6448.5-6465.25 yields 0.03 mag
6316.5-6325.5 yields 0.06 mag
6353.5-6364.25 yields 0.09 mag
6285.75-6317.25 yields 0.11 mag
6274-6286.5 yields 0.17 mag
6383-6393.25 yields 0.17 mag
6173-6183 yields 0.07 mag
